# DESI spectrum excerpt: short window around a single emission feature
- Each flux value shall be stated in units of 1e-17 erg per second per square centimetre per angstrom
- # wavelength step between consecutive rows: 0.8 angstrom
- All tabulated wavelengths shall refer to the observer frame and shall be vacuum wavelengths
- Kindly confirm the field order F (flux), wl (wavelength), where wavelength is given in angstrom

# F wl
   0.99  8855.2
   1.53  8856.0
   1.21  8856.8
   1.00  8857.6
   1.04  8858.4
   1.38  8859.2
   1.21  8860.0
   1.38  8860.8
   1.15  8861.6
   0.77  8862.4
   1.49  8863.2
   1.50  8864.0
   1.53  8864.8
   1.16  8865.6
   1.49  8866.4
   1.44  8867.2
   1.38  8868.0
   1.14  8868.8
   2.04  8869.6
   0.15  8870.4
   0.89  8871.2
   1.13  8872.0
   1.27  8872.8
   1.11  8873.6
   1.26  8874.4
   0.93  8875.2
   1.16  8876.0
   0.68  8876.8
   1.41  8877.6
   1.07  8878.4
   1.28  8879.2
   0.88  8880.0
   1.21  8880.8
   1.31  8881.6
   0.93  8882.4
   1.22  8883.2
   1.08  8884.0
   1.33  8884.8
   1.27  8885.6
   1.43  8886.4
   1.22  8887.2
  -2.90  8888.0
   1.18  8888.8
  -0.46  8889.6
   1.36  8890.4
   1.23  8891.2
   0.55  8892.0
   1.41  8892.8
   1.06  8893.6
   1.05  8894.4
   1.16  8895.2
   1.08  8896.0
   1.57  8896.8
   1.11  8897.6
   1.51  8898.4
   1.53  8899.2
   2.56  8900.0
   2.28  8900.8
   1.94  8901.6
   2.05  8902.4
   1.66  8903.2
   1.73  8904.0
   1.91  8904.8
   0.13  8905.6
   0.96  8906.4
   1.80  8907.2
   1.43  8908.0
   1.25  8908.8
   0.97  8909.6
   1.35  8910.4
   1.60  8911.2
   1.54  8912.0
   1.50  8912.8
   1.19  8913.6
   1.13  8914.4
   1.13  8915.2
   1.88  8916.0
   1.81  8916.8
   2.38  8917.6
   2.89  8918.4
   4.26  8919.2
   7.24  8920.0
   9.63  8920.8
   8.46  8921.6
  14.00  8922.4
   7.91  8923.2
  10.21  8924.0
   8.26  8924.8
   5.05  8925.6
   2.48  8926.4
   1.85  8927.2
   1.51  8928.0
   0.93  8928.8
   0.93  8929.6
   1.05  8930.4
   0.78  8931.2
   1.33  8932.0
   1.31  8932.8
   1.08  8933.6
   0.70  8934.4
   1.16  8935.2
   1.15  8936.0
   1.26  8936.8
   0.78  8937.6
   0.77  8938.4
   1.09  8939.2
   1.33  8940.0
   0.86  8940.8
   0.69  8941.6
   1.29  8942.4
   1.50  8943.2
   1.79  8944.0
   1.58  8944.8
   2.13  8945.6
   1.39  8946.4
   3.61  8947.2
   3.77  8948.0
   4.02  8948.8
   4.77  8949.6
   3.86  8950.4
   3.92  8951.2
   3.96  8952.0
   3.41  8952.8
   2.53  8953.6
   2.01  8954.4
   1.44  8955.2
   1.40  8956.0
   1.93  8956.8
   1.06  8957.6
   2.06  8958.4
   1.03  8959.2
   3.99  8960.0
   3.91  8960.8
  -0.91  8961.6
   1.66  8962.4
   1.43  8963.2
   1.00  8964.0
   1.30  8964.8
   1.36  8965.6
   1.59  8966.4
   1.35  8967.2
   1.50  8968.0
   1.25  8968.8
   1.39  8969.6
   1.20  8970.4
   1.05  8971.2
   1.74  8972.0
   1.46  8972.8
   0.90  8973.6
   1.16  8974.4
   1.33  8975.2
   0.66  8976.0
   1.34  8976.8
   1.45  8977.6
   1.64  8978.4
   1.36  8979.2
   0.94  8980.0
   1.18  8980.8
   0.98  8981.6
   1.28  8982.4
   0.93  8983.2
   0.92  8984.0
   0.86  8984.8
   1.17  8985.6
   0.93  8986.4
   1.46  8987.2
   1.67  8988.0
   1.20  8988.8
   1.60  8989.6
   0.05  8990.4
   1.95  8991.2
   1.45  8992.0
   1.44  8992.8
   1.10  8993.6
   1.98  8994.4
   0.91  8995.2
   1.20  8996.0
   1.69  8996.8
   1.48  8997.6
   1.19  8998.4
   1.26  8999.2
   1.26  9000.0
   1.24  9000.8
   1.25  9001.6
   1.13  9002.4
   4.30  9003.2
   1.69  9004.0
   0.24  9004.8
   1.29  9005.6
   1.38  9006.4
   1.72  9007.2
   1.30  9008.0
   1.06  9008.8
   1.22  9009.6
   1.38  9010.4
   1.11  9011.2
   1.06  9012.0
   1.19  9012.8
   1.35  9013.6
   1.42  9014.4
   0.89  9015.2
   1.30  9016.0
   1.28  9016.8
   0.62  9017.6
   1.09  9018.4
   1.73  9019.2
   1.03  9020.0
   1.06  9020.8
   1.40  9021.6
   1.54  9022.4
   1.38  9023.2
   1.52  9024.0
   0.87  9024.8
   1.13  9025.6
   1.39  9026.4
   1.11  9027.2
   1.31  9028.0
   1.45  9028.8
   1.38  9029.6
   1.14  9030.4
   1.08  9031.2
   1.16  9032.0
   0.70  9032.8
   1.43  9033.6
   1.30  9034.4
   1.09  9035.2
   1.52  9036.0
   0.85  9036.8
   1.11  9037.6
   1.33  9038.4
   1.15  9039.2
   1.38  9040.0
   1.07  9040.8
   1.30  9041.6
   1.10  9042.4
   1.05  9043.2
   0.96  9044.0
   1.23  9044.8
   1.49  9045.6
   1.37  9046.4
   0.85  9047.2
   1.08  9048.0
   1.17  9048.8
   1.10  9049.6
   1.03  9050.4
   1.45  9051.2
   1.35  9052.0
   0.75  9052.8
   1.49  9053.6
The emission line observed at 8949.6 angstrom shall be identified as [N II] 6583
